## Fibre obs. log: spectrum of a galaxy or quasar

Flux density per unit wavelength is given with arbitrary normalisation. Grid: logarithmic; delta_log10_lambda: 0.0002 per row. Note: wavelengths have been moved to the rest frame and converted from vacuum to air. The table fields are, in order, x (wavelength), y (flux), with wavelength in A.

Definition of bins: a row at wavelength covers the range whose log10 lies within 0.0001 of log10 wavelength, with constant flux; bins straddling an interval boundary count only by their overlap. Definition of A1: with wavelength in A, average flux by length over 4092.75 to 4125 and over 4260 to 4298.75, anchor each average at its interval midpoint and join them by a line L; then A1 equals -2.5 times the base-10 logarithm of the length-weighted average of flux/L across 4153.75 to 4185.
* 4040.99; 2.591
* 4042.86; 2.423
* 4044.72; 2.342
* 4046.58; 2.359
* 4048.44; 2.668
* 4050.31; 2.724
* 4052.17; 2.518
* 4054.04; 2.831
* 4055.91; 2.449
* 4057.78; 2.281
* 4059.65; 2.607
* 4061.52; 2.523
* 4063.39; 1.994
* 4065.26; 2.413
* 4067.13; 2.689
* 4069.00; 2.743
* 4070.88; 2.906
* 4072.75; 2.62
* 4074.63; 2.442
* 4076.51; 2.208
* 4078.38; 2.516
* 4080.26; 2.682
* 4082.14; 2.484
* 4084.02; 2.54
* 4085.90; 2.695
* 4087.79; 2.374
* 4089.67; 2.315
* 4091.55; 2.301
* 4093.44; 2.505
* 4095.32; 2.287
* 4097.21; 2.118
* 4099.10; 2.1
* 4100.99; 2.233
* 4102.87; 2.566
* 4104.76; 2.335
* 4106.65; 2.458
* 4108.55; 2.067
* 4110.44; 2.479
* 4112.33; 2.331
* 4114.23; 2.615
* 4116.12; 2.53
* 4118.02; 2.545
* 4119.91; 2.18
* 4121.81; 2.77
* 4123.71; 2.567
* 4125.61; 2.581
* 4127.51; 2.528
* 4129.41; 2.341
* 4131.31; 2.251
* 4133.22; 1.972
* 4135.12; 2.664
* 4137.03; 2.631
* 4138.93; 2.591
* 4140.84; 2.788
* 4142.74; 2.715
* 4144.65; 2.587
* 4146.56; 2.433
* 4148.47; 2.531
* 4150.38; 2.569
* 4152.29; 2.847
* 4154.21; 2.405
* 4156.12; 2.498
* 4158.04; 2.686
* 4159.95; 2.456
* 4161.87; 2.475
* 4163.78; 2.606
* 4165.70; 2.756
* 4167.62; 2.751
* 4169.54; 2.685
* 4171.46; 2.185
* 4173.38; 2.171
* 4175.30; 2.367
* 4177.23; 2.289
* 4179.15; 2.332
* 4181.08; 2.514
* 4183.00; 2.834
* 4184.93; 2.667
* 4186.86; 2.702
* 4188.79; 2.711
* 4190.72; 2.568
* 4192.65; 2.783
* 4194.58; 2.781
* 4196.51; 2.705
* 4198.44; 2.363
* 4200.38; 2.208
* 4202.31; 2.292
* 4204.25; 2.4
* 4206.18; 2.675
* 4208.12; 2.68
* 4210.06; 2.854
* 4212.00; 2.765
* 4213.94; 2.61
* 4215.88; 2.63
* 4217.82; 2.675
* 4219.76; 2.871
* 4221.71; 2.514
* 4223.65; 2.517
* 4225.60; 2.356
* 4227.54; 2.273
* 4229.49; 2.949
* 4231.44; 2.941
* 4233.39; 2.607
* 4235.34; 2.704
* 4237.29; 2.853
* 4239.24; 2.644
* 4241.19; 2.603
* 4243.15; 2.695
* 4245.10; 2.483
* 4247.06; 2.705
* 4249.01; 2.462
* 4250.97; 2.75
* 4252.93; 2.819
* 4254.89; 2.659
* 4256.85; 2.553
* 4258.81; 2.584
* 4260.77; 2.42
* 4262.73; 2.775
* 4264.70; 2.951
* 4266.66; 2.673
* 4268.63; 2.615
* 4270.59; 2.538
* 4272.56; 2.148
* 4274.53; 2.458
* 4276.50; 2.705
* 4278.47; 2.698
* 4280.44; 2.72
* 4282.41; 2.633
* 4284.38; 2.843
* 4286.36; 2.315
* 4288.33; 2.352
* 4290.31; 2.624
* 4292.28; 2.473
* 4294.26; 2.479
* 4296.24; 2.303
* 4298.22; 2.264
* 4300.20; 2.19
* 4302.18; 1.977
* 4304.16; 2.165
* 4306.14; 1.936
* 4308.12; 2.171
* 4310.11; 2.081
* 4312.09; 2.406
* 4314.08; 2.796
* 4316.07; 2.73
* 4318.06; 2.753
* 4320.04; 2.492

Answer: -0.02 mag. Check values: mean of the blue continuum 2.39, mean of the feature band 2.51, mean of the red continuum 2.55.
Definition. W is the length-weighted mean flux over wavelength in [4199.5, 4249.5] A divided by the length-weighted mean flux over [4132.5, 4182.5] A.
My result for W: 1.04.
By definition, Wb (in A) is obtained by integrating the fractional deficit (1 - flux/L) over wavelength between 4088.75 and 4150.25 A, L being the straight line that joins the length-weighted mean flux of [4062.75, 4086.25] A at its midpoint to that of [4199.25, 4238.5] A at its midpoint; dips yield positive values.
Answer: 3.0 A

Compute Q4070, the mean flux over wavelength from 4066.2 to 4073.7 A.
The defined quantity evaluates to 2.74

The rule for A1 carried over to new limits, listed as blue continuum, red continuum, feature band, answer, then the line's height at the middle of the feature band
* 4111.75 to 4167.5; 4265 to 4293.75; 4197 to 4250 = -0.02 mag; 2.55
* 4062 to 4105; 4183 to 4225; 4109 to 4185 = 0.01 mag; 2.54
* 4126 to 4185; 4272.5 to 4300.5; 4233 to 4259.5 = -0.06 mag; 2.5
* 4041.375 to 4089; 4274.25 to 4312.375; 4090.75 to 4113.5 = 0.08 mag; 2.5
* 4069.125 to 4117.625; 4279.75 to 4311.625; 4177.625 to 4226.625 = -0.09 mag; 2.39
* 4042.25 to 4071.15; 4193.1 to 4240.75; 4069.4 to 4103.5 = 0.04 mag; 2.54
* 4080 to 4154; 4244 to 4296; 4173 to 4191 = 0.00 mag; 2.52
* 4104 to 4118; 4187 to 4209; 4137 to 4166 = -0.05 mag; 2.48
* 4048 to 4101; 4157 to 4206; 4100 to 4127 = 0.02 mag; 2.5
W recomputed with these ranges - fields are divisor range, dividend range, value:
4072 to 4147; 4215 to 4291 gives 1.07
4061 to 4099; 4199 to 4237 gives 1.06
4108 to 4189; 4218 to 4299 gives 1.03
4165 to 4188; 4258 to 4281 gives 1.03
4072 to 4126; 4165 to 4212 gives 1.05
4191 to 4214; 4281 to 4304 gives 0.93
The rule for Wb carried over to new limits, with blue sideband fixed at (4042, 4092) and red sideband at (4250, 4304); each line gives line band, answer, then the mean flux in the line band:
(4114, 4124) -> -0.1 A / 2.53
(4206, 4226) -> -1.0 A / 2.66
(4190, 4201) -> -0.2 A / 2.58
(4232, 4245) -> -0.8 A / 2.68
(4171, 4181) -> 0.9 A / 2.29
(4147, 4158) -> -0.2 A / 2.57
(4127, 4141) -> 0.4 A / 2.45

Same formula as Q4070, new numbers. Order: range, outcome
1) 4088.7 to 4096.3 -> 2.35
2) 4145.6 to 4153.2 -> 2.59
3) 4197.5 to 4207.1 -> 2.39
